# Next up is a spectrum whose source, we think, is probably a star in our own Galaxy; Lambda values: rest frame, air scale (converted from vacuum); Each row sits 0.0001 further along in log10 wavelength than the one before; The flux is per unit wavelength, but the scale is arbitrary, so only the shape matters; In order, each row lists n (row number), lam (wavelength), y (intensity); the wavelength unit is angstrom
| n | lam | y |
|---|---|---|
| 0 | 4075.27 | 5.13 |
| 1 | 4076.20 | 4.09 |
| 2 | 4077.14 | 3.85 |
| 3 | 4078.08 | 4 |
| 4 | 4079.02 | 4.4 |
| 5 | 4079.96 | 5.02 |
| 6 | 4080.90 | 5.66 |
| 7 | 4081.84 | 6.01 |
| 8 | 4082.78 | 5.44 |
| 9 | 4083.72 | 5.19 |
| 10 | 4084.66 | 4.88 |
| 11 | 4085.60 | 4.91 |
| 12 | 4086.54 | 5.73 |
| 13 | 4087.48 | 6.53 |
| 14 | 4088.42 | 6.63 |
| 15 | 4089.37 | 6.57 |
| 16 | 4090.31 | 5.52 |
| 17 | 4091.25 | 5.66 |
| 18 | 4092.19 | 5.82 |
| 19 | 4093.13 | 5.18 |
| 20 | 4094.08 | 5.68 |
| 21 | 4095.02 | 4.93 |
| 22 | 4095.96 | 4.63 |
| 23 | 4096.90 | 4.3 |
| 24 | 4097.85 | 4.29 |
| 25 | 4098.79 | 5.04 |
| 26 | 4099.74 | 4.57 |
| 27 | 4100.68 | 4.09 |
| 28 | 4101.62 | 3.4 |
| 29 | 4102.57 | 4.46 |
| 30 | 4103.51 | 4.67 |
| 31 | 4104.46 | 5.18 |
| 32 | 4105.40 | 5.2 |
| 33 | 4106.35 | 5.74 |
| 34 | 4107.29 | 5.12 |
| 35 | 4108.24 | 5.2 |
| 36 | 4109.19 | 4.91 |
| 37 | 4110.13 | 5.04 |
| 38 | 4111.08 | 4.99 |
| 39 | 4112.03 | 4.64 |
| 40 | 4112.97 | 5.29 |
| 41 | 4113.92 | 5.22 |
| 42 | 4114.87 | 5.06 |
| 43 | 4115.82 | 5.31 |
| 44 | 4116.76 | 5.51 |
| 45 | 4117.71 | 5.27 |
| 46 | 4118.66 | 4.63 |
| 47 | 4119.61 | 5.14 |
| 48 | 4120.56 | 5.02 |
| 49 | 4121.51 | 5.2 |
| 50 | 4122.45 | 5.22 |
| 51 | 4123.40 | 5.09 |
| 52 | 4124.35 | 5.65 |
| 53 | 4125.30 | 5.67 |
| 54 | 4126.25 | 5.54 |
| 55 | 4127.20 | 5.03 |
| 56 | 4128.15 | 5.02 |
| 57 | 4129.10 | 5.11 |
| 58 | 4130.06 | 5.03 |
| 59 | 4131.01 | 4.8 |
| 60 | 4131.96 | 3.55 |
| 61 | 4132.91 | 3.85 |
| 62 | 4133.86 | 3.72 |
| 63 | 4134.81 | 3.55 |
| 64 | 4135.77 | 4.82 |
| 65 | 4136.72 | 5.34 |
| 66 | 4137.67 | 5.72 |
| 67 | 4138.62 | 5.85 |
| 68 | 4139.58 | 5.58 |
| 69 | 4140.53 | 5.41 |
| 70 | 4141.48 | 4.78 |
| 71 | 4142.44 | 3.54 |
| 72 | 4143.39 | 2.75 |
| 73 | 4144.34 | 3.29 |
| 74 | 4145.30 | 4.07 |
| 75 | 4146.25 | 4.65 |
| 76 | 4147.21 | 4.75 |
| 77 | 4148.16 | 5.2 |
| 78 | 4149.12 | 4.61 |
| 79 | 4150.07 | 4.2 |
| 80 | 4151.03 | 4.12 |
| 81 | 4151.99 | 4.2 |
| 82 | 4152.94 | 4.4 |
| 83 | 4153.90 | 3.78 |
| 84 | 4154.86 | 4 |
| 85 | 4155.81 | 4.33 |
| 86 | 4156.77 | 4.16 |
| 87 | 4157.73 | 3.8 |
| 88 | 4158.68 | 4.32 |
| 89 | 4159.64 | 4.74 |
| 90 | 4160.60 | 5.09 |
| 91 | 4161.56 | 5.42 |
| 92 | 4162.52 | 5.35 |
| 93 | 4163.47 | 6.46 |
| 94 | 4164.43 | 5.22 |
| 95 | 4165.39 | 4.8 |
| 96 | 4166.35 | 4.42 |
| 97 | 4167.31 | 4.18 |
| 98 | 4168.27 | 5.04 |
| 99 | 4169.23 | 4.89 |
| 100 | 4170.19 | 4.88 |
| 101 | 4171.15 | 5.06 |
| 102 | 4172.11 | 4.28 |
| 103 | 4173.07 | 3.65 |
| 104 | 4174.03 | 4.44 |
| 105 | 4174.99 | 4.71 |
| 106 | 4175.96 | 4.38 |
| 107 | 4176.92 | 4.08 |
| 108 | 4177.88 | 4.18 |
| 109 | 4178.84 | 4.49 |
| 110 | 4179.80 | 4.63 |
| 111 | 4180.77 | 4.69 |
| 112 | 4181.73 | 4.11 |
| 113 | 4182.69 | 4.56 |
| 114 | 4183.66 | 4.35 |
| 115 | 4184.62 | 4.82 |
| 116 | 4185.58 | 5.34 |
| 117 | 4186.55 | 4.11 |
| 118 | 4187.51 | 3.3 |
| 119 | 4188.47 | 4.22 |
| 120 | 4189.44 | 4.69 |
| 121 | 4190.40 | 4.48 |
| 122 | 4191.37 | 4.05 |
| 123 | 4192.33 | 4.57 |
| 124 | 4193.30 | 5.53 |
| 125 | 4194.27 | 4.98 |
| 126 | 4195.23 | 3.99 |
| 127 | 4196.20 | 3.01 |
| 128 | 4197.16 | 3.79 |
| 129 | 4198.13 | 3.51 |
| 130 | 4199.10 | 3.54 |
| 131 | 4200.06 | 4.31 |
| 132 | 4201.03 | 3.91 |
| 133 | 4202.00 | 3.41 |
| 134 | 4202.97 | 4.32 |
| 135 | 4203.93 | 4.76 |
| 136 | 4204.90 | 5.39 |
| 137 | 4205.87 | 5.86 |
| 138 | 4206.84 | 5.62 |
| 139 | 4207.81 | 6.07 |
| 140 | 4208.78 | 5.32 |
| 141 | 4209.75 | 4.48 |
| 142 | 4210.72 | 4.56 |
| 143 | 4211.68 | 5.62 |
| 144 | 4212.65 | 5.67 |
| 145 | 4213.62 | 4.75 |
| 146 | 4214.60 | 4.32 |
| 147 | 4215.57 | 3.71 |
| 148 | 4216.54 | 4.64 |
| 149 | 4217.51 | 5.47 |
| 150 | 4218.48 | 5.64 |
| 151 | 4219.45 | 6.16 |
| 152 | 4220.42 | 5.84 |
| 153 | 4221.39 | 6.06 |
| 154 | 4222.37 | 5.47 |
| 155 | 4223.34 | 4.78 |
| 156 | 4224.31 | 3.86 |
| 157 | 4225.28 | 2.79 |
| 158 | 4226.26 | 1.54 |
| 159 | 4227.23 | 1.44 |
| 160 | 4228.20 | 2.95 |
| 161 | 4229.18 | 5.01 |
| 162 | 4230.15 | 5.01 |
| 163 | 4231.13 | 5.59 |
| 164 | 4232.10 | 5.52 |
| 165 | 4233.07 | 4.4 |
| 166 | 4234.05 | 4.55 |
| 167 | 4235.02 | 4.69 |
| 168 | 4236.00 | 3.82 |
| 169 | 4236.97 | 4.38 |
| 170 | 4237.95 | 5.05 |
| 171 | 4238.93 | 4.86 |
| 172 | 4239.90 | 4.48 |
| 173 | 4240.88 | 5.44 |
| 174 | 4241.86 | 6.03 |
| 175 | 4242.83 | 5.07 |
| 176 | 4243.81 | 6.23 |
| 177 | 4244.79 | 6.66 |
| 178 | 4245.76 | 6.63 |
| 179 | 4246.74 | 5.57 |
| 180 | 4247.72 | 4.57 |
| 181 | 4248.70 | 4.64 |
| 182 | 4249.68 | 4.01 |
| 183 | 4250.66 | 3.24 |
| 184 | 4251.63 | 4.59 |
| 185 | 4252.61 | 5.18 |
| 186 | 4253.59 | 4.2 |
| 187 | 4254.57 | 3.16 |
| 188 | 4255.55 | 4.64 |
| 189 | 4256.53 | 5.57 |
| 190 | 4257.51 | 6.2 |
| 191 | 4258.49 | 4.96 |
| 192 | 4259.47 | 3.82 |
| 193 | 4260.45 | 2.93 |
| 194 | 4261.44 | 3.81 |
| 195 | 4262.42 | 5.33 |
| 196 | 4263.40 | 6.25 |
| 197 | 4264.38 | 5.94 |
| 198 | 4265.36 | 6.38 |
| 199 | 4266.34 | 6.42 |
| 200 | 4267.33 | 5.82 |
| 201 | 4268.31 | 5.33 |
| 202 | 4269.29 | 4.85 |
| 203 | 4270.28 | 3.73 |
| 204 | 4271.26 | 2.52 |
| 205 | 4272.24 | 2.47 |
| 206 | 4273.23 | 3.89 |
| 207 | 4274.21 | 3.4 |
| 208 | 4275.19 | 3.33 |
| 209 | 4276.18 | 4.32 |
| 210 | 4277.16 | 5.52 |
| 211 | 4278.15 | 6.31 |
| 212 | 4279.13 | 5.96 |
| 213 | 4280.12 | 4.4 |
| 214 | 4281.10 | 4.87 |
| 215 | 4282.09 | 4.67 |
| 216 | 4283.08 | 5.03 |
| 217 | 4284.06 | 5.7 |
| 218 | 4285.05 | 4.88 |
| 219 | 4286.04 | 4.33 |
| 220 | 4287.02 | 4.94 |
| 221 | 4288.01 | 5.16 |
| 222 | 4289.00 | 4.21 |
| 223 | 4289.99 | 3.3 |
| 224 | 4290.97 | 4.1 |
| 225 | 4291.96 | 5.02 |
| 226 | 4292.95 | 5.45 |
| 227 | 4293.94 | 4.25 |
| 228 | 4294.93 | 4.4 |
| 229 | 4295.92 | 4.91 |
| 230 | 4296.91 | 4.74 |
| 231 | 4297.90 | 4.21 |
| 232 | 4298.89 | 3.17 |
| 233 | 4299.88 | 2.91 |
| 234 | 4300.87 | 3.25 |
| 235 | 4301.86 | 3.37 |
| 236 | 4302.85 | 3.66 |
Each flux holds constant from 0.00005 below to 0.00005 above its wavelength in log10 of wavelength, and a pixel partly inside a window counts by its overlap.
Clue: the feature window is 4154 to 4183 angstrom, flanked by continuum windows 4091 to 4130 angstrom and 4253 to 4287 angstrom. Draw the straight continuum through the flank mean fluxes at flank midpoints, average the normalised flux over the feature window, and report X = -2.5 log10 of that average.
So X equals 0.075 mag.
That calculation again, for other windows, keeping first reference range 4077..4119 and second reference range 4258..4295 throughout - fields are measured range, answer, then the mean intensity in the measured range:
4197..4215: 0.032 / 4.71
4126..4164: 0.091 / 4.59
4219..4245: 0.019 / 4.71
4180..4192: 0.117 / 4.4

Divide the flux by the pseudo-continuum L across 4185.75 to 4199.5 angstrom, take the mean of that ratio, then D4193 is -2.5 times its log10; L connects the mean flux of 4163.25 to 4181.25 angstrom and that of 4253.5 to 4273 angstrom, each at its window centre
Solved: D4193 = 0.12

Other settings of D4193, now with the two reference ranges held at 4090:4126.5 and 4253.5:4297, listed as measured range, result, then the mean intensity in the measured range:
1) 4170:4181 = 0.11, 4.44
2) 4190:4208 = 0.10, 4.45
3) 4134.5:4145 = 0.09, 4.61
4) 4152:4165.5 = 0.06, 4.69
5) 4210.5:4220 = -0.05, 5.08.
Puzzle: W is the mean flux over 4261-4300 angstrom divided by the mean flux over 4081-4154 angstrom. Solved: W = 0.95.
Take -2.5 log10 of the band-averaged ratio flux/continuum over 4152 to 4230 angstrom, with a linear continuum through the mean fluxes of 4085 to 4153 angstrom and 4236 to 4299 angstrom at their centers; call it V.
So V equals 0.074 mag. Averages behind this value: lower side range 4.92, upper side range 4.77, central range 4.53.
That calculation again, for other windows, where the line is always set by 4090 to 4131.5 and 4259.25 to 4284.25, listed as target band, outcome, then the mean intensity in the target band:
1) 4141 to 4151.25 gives 0.19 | 4.18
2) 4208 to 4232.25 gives 0.04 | 4.65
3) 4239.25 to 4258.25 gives -0.06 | 5.06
